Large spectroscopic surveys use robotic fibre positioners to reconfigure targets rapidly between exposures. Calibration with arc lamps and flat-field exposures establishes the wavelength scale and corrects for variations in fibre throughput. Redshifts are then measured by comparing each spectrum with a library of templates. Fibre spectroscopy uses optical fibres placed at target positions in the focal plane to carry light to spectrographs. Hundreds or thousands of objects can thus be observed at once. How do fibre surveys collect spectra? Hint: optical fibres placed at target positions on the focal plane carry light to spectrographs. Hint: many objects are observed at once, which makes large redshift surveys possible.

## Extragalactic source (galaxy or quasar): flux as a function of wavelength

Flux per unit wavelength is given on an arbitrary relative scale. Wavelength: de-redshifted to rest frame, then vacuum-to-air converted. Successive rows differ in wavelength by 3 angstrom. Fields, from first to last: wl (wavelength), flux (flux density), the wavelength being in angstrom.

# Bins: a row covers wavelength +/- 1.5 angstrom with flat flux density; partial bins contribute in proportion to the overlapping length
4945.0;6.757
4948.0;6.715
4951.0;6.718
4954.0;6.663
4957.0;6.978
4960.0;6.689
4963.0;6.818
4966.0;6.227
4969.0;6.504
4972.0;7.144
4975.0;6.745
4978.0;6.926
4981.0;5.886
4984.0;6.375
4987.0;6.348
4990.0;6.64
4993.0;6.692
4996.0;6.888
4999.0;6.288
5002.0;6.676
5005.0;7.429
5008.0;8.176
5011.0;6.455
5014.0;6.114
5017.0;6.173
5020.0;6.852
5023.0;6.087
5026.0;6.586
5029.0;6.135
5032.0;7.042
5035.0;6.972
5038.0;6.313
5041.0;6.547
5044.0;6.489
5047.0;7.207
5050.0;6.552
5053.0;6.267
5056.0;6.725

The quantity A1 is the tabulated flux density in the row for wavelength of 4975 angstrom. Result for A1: 6.745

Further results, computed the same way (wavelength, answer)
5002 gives 6.676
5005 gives 7.429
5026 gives 6.586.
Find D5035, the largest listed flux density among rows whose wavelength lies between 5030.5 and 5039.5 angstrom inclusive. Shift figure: 7.042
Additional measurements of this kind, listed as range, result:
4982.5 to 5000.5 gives 6.888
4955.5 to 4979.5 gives 7.144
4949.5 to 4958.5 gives 6.978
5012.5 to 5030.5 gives 6.852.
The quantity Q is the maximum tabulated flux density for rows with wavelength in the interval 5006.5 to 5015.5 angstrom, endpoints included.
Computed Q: 8.176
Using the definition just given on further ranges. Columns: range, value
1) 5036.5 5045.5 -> 6.547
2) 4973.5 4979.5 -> 6.926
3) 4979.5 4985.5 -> 6.375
